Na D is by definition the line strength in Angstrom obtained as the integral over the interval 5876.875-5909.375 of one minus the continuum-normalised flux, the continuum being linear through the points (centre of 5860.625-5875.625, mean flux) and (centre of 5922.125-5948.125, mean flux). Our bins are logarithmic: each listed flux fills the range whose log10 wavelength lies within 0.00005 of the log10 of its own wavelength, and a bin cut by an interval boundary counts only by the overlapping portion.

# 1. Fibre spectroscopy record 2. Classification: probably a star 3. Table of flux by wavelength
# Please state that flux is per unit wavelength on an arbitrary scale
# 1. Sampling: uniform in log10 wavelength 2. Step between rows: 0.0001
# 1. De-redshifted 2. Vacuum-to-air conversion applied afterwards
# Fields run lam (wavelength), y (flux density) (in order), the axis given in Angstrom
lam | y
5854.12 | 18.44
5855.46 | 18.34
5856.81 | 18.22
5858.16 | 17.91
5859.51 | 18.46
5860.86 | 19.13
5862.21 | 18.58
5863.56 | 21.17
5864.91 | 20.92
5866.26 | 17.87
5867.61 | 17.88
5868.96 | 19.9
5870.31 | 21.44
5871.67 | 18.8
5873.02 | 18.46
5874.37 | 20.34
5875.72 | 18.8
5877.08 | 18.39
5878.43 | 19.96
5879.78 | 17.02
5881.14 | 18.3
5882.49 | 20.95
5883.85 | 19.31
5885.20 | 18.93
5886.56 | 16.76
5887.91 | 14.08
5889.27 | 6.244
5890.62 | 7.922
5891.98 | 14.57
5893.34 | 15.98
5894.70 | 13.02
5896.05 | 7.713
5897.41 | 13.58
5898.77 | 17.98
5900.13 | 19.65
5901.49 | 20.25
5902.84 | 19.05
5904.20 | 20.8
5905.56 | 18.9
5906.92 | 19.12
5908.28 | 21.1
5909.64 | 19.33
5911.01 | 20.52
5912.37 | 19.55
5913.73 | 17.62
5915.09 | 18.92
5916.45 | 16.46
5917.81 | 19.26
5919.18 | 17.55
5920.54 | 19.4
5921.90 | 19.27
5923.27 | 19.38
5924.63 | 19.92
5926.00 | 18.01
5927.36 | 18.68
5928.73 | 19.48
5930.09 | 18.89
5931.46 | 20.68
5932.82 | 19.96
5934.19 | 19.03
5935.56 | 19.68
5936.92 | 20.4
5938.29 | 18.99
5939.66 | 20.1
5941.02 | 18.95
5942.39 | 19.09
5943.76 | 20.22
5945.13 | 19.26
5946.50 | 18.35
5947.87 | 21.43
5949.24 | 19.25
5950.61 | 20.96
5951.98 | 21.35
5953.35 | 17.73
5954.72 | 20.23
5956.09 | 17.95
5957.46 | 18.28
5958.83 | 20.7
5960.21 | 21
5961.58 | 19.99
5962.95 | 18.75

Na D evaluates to 4.70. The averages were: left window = 19.5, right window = 19.5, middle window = 16.7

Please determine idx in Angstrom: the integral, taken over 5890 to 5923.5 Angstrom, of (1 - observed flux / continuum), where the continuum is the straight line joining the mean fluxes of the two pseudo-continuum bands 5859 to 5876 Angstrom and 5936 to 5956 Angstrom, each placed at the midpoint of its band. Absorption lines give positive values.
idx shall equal 3.55 Angstrom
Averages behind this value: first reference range 19.4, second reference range 19.7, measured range 17.5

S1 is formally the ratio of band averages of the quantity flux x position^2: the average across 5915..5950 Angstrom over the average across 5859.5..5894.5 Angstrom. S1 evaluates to 1.11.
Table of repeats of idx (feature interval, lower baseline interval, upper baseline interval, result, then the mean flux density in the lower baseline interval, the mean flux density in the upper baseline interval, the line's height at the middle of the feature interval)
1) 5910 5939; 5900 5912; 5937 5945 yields 0.8 Angstrom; 19.9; 19.5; 19.7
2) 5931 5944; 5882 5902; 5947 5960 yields -0.8 Angstrom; 15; 19.8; 18.5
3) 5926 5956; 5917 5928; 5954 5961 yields -0.5 Angstrom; 18.9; 19.6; 19.3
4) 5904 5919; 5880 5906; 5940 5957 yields -1.7 Angstrom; 16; 19.6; 17.2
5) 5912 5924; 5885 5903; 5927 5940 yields -0.7 Angstrom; 14.5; 19.6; 17.6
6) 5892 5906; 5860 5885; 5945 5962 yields 2.1 Angstrom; 19.3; 19.7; 19.4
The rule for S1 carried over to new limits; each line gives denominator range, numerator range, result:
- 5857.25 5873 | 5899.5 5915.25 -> 1.03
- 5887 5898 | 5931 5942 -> 1.70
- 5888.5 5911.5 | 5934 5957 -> 1.23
